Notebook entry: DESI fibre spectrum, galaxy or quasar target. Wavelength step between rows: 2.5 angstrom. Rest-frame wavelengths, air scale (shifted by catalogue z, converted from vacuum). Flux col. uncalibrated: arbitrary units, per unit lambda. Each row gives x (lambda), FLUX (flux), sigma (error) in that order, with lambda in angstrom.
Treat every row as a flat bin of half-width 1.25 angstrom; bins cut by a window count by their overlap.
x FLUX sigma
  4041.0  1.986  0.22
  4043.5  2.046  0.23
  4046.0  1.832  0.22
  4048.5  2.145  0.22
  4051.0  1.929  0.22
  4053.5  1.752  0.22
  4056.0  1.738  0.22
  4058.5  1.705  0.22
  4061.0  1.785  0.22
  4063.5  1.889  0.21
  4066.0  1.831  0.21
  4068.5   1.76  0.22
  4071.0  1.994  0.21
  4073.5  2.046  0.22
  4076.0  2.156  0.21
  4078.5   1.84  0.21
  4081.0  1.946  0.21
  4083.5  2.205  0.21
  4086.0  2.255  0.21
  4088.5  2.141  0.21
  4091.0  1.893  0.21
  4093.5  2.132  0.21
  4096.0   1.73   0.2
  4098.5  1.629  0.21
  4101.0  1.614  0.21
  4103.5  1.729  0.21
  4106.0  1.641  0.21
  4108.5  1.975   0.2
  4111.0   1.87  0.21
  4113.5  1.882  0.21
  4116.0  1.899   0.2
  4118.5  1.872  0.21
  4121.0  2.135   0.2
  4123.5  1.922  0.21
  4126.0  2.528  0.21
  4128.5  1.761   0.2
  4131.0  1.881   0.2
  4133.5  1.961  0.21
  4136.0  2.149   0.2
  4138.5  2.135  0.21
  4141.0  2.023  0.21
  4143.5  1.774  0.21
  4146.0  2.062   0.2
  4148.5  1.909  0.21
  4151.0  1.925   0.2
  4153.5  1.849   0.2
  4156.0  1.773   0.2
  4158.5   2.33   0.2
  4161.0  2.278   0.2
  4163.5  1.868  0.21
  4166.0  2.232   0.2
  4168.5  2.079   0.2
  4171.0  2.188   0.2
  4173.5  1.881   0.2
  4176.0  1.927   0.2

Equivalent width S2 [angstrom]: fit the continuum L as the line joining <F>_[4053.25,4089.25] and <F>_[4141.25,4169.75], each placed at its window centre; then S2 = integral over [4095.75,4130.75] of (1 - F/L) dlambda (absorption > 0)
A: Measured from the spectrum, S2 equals 1.8 angstrom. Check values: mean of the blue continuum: 1.94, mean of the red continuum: 2.01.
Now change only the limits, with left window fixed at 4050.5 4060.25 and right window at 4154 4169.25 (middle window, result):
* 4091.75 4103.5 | 0.7 angstrom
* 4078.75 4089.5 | -1.5 angstrom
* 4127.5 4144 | 0.3 angstrom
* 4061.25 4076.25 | -0.9 angstrom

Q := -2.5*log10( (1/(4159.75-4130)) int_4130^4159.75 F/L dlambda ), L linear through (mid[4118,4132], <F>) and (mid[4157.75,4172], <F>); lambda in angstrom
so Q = 0.06 mag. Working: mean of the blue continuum 2.03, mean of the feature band 1.98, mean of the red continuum 2.16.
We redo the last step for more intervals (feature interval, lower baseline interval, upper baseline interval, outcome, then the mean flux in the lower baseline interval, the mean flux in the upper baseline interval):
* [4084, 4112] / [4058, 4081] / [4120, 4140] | 0.05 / 1.9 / 2.06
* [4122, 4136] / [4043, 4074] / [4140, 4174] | -0.03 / 1.87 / 2.02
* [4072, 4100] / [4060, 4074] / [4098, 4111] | -0.11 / 1.88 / 1.74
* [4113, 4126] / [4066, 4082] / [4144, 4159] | -0.03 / 1.95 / 1.95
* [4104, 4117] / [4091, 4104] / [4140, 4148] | -0.01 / 1.78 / 1.95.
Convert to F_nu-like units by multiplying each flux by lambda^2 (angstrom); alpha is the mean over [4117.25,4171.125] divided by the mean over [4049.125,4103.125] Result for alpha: 1.10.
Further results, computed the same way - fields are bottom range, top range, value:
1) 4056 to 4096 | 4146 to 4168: 1.08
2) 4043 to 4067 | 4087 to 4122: 1.03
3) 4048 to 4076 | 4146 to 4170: 1.13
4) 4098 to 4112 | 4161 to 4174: 1.23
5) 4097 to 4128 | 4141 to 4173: 1.09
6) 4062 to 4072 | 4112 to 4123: 1.07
